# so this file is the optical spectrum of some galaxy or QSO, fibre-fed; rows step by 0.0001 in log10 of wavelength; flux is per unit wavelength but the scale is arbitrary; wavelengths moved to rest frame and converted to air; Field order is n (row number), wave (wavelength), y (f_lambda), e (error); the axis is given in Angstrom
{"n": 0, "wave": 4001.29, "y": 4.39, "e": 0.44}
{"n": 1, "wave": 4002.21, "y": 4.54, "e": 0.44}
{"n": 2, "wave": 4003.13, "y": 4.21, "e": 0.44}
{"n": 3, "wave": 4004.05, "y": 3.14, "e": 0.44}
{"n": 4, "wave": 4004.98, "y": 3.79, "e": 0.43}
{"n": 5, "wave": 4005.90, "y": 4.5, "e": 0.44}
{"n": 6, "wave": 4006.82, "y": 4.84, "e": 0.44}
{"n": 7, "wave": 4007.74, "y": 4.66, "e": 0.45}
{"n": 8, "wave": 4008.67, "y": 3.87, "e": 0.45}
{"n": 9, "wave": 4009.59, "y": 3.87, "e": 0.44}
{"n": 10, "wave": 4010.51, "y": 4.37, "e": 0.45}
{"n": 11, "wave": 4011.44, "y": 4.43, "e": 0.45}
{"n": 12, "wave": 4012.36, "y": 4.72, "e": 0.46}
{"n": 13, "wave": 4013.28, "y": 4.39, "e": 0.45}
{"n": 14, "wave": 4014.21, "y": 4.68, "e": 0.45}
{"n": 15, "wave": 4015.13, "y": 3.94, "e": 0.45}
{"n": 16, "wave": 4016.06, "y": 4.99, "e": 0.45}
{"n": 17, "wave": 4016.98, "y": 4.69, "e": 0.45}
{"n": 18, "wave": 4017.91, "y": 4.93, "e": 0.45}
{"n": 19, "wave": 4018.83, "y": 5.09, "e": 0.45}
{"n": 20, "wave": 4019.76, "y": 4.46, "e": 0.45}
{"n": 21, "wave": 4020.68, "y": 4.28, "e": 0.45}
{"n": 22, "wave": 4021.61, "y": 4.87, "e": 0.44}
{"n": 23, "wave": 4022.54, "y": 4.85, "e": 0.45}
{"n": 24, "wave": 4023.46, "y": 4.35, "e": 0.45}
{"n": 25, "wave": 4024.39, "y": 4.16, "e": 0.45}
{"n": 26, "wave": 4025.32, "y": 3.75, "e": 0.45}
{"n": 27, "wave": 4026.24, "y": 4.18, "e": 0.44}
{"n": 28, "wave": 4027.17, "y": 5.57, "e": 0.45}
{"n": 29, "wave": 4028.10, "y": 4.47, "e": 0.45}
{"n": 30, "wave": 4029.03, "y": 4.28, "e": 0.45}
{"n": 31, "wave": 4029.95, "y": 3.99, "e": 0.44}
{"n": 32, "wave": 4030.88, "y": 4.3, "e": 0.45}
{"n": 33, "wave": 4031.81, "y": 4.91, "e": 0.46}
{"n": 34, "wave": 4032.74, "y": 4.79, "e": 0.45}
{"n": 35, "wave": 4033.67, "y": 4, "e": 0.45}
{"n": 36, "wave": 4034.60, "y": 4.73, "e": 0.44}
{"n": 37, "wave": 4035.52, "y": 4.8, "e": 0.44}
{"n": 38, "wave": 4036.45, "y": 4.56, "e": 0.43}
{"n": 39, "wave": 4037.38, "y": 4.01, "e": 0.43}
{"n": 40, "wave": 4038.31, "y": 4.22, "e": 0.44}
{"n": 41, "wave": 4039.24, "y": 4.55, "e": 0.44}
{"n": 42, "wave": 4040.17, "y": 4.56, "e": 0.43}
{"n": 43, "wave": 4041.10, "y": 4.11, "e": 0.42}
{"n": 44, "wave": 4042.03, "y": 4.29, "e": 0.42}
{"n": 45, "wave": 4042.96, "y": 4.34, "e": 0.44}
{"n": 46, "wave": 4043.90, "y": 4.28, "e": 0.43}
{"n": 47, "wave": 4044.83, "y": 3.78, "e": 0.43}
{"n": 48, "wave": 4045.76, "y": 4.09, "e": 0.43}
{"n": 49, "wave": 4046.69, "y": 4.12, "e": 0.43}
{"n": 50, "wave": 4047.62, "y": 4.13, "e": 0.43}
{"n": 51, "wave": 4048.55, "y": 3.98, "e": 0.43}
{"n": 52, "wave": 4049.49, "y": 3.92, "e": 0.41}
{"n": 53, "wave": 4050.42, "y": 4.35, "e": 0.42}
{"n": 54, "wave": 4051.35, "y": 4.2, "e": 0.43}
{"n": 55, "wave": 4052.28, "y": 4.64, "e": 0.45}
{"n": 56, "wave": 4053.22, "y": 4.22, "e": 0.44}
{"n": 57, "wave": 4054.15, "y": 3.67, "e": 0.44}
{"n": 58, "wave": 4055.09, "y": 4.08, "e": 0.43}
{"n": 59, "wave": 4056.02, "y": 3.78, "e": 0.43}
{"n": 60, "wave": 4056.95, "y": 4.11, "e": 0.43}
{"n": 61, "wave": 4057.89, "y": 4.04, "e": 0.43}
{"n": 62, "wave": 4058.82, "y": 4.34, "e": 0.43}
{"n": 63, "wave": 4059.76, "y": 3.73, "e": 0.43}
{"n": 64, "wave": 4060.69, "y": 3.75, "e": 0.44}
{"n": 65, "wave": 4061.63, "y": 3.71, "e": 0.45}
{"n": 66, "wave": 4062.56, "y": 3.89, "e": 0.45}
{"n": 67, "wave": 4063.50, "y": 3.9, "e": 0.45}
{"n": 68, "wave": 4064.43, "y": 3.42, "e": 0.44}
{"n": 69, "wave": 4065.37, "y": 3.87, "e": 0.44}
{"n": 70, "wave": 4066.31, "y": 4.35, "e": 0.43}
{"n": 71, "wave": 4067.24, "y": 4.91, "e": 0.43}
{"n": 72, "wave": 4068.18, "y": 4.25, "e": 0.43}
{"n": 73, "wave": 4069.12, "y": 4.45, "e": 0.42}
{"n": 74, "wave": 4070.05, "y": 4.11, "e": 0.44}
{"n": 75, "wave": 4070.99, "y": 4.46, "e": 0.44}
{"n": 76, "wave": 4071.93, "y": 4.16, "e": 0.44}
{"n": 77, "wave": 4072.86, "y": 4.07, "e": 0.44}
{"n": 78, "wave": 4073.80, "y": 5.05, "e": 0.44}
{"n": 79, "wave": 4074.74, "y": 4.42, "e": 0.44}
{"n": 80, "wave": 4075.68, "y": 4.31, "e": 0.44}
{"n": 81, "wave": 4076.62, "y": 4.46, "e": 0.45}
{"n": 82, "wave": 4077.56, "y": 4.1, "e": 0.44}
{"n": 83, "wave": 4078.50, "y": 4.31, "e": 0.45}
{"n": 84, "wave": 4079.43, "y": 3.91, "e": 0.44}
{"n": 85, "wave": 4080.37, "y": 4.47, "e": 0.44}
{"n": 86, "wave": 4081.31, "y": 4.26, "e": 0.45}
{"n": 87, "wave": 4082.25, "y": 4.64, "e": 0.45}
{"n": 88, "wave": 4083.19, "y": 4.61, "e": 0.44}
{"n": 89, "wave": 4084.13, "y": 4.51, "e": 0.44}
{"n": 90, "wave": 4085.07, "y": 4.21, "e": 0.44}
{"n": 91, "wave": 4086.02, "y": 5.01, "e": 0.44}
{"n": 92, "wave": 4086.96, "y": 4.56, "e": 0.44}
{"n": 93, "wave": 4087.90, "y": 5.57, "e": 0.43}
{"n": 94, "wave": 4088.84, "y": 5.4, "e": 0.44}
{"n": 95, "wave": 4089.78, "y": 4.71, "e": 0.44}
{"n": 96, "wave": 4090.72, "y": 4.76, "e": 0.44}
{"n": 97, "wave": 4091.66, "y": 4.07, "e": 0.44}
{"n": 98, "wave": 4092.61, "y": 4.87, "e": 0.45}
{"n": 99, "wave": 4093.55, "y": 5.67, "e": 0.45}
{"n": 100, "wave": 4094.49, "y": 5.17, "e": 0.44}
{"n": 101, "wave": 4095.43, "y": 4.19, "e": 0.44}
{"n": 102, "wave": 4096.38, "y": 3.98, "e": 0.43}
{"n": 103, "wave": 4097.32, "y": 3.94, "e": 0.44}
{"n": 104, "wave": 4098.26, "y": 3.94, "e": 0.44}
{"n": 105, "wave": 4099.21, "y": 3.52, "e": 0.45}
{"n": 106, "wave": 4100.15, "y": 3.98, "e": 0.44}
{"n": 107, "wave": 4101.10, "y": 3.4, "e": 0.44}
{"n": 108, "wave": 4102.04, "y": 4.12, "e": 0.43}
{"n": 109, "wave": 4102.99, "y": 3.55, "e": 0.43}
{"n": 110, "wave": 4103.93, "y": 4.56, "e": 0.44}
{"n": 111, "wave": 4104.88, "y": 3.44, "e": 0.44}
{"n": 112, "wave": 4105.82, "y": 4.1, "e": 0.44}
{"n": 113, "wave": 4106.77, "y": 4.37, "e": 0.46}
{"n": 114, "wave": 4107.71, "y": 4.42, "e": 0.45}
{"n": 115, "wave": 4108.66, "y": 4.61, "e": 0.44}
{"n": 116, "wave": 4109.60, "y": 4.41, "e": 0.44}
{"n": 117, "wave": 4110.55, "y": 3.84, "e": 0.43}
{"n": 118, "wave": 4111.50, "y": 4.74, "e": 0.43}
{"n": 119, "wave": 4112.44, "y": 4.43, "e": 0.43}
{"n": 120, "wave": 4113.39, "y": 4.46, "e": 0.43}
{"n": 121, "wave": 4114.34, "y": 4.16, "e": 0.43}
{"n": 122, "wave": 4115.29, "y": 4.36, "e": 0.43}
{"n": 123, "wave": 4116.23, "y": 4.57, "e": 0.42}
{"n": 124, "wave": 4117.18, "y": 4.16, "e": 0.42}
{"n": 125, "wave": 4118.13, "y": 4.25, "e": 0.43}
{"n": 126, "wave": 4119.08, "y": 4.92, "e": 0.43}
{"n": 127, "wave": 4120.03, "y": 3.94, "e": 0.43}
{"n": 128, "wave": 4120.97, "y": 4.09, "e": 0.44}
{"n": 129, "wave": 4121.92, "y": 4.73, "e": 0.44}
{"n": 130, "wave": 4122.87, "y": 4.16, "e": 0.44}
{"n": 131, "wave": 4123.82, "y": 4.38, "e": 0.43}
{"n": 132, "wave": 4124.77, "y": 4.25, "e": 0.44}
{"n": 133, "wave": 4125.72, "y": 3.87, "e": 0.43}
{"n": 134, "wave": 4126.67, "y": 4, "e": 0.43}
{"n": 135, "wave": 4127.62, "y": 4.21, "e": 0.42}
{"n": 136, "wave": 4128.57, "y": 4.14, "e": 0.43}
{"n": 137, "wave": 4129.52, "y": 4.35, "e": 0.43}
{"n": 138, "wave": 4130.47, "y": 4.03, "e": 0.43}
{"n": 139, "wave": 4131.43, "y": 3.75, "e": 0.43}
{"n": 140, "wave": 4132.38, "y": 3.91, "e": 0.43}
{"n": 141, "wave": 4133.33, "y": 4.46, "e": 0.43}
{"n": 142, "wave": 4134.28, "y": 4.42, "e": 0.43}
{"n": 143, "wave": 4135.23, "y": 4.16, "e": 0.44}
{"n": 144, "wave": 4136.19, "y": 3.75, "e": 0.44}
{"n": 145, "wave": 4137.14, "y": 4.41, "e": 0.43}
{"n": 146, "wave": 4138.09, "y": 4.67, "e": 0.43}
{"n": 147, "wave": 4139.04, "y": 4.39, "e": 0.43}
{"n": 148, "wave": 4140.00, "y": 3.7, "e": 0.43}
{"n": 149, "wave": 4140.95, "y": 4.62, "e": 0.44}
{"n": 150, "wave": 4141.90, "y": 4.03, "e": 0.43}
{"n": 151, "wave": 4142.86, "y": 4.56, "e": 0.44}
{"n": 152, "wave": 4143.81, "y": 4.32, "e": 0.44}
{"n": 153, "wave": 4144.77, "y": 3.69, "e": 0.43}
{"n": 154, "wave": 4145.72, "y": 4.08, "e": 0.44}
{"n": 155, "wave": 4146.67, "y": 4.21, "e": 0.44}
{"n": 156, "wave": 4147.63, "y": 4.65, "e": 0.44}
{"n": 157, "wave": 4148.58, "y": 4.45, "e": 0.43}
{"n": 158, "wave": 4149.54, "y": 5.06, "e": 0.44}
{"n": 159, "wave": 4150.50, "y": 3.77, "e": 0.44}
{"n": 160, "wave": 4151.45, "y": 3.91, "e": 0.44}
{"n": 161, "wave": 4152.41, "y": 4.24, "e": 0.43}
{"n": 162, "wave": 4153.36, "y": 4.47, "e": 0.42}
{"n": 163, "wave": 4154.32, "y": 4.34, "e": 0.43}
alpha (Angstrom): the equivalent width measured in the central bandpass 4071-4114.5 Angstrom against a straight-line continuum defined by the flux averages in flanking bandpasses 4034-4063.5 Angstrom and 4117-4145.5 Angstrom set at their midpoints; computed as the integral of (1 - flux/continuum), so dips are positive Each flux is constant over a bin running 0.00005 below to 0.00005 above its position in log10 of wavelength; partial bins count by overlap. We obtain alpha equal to -2.0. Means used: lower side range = 4.16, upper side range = 4.21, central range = 4.38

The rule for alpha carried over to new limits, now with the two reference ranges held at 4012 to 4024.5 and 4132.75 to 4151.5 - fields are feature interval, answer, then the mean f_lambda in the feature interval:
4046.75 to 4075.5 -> 2.3 Angstrom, 4.13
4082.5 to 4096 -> -1.2 Angstrom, 4.8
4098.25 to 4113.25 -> 0.9 Angstrom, 4.1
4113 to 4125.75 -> 0.0 Angstrom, 4.32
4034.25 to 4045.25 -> 0.5 Angstrom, 4.35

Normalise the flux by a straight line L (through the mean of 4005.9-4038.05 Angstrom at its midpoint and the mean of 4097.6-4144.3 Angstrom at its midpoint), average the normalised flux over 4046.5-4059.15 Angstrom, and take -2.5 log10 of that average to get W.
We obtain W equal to 0.07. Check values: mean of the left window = 4.49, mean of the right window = 4.19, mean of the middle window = 4.11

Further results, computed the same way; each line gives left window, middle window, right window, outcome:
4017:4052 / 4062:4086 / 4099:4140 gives 0.00 mag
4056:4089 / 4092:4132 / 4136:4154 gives 0.01 mag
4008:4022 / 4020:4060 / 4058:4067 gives -0.02 mag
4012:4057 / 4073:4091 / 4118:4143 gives -0.07 mag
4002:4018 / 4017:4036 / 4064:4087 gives -0.05 mag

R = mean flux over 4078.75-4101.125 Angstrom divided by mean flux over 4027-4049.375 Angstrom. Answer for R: 1.03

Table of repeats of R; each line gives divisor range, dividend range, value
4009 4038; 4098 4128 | 0.93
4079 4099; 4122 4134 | 0.91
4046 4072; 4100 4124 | 1.04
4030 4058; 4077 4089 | 1.07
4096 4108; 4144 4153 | 1.07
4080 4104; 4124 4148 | 0.94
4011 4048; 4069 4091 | 1.02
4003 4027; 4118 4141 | 0.96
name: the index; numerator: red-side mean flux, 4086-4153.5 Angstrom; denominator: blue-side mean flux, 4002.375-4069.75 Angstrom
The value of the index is 1.00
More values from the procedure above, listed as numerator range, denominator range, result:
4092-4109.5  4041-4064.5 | 1.04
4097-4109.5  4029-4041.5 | 0.91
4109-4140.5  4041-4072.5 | 1.04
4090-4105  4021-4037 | 0.94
